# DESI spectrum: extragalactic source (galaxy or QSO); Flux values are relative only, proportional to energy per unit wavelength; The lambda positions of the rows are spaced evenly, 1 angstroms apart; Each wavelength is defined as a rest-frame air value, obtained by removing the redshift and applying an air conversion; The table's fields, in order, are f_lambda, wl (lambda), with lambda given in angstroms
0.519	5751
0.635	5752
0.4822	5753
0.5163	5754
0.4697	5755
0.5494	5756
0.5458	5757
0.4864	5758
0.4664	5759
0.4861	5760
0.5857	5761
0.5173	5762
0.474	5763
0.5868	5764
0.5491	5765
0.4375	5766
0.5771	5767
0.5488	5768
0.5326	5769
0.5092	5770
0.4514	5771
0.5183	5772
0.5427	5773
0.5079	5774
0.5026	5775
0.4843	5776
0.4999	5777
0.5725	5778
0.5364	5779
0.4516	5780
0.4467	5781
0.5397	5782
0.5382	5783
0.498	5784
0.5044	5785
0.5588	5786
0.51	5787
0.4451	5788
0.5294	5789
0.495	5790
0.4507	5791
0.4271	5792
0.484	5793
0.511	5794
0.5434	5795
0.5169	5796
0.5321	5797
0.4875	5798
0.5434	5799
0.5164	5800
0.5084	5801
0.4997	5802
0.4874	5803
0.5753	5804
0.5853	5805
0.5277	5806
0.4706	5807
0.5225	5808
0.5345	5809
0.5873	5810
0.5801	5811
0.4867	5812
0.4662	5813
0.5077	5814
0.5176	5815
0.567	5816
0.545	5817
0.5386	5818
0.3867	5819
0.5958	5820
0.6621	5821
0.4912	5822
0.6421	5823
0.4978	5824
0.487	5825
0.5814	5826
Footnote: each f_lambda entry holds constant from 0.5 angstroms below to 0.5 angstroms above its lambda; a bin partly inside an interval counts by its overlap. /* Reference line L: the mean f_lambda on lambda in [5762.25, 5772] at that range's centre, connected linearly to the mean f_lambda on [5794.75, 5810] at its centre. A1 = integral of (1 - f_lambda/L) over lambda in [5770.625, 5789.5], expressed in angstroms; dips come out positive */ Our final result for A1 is 0.5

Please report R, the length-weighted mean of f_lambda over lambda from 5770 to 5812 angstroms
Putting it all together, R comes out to 0.512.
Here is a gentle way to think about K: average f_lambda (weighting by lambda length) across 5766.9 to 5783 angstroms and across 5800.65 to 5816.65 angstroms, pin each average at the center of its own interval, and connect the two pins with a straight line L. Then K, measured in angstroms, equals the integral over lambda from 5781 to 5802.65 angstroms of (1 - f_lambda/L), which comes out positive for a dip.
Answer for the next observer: 0.6 angstroms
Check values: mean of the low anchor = 0.513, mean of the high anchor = 0.527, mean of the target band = 0.505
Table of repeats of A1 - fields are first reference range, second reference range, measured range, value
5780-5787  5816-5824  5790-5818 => 0.74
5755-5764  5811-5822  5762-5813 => 0.74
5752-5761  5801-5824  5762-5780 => 0.02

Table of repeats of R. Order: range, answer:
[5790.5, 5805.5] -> 0.511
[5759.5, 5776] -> 0.519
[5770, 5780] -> 0.51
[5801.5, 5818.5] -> 0.529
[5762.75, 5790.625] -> 0.512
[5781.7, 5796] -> 0.502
